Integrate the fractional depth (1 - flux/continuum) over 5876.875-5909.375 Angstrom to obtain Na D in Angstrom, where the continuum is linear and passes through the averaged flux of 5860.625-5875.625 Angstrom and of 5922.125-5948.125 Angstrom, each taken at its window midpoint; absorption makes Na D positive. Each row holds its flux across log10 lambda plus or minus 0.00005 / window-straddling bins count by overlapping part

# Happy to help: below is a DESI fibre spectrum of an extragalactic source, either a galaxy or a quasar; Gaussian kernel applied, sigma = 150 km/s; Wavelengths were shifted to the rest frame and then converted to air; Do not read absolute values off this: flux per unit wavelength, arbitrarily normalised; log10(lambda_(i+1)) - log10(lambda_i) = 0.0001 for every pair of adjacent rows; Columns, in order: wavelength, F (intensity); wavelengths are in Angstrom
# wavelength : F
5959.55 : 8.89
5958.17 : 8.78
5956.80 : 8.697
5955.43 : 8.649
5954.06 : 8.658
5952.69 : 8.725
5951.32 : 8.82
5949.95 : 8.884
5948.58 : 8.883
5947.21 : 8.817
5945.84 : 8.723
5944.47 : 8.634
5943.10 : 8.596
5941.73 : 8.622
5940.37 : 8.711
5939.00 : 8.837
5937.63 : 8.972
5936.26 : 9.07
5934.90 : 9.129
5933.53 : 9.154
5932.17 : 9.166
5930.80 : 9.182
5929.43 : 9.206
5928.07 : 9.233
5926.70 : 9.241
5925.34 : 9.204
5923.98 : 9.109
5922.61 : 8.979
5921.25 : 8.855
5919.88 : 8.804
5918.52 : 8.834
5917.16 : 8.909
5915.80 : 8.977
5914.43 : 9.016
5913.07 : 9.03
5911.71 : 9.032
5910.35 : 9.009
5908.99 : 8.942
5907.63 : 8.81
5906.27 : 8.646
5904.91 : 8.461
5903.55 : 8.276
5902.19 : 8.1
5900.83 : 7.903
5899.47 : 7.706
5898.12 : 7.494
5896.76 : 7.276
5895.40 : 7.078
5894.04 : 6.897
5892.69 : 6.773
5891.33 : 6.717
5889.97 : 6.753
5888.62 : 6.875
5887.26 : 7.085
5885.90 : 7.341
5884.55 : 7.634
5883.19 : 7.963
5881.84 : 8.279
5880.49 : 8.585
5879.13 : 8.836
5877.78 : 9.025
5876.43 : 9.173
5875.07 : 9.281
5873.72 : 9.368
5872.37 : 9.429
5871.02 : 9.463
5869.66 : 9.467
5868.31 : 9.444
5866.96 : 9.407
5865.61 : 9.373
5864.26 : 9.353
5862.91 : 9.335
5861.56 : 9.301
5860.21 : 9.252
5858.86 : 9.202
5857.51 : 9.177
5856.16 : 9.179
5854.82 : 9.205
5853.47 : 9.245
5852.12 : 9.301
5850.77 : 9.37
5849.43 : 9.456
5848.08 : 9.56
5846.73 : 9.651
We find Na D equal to 5.0 Angstrom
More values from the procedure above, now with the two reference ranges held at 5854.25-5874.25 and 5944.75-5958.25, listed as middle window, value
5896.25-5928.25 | 1.26 Angstrom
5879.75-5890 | 1.76 Angstrom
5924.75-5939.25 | -0.40 Angstrom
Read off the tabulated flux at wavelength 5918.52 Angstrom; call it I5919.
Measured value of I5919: 8.834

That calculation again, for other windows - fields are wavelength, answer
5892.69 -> 6.773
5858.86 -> 9.202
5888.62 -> 6.875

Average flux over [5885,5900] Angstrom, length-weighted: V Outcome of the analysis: 7.09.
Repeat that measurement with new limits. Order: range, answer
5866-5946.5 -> 8.56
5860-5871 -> 9.37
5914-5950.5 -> 8.95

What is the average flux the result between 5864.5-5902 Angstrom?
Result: 8.18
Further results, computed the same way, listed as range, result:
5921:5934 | 9.14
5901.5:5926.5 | 8.84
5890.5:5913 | 7.97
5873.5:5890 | 8.19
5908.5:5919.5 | 8.97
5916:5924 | 8.9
